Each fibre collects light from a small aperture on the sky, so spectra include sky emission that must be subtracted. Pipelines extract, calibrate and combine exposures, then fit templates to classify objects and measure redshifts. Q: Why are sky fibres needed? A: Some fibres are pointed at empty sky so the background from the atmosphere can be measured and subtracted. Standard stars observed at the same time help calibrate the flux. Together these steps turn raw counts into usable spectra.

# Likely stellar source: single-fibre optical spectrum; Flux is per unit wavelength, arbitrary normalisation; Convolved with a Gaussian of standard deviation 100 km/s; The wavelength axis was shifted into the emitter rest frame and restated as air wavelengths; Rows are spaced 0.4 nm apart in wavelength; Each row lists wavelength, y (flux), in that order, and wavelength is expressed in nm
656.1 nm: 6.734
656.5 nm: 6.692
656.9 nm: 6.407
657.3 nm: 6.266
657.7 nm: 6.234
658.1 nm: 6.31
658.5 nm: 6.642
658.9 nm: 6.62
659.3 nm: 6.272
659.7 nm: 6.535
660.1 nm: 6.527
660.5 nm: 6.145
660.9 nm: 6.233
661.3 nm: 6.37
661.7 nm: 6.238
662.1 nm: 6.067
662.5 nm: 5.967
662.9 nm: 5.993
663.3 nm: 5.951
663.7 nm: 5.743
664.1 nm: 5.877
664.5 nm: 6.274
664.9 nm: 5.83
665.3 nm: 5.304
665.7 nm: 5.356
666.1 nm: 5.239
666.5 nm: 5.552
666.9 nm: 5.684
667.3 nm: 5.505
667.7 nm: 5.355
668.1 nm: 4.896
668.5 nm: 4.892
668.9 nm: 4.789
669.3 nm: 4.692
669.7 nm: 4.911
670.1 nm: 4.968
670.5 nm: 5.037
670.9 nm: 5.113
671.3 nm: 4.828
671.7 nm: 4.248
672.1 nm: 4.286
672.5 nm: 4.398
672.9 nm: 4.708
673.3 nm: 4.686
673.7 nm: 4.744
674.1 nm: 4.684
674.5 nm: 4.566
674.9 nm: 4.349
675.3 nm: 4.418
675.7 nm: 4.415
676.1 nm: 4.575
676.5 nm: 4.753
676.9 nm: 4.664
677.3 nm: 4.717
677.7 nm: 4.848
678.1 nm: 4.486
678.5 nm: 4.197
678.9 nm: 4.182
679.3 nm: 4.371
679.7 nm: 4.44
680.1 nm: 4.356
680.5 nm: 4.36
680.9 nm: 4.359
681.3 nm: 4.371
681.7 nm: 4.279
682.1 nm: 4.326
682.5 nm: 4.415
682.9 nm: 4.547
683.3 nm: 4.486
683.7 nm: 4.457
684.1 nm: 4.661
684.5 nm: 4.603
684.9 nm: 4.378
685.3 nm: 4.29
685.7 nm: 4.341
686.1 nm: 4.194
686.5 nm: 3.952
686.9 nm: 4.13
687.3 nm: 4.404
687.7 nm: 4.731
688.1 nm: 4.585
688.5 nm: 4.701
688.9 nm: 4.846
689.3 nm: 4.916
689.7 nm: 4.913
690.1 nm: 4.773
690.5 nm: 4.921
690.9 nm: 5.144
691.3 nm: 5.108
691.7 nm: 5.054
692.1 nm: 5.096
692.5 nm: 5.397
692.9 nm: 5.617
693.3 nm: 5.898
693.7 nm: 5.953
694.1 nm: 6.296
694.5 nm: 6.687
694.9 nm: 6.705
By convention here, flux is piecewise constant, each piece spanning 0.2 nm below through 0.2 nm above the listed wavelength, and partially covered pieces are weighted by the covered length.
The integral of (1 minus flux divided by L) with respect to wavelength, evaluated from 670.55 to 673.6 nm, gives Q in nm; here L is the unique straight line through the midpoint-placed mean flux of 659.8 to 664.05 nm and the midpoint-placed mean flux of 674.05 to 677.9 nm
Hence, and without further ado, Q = 0.234 nm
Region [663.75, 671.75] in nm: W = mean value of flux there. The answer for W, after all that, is 5.25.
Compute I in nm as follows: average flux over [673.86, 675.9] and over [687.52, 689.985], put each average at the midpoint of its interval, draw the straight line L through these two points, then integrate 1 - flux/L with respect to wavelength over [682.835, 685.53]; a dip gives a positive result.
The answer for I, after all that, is 0.12 nm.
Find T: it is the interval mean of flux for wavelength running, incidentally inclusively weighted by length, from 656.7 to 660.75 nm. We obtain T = 6.39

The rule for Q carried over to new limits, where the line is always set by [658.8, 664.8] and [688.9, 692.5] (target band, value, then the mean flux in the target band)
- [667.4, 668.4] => 0.13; 5.14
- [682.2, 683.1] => 0.15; 4.46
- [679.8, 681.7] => 0.37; 4.36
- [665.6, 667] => 0.13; 5.45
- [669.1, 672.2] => 0.55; 4.78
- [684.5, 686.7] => 0.40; 4.26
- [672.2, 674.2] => 0.38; 4.62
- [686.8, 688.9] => 0.23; 4.56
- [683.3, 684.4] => 0.15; 4.55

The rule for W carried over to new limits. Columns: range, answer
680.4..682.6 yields 4.35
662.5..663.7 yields 5.93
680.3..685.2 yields 4.43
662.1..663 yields 6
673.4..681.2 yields 4.5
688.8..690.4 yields 4.87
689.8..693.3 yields 5.18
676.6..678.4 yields 4.66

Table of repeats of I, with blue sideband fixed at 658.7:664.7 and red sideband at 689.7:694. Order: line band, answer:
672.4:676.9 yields 0.95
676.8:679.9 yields 0.66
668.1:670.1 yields 0.38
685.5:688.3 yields 0.57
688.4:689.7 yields 0.13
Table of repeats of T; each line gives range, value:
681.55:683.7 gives 4.42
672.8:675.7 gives 4.58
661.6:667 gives 5.78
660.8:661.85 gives 6.29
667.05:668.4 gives 5.24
